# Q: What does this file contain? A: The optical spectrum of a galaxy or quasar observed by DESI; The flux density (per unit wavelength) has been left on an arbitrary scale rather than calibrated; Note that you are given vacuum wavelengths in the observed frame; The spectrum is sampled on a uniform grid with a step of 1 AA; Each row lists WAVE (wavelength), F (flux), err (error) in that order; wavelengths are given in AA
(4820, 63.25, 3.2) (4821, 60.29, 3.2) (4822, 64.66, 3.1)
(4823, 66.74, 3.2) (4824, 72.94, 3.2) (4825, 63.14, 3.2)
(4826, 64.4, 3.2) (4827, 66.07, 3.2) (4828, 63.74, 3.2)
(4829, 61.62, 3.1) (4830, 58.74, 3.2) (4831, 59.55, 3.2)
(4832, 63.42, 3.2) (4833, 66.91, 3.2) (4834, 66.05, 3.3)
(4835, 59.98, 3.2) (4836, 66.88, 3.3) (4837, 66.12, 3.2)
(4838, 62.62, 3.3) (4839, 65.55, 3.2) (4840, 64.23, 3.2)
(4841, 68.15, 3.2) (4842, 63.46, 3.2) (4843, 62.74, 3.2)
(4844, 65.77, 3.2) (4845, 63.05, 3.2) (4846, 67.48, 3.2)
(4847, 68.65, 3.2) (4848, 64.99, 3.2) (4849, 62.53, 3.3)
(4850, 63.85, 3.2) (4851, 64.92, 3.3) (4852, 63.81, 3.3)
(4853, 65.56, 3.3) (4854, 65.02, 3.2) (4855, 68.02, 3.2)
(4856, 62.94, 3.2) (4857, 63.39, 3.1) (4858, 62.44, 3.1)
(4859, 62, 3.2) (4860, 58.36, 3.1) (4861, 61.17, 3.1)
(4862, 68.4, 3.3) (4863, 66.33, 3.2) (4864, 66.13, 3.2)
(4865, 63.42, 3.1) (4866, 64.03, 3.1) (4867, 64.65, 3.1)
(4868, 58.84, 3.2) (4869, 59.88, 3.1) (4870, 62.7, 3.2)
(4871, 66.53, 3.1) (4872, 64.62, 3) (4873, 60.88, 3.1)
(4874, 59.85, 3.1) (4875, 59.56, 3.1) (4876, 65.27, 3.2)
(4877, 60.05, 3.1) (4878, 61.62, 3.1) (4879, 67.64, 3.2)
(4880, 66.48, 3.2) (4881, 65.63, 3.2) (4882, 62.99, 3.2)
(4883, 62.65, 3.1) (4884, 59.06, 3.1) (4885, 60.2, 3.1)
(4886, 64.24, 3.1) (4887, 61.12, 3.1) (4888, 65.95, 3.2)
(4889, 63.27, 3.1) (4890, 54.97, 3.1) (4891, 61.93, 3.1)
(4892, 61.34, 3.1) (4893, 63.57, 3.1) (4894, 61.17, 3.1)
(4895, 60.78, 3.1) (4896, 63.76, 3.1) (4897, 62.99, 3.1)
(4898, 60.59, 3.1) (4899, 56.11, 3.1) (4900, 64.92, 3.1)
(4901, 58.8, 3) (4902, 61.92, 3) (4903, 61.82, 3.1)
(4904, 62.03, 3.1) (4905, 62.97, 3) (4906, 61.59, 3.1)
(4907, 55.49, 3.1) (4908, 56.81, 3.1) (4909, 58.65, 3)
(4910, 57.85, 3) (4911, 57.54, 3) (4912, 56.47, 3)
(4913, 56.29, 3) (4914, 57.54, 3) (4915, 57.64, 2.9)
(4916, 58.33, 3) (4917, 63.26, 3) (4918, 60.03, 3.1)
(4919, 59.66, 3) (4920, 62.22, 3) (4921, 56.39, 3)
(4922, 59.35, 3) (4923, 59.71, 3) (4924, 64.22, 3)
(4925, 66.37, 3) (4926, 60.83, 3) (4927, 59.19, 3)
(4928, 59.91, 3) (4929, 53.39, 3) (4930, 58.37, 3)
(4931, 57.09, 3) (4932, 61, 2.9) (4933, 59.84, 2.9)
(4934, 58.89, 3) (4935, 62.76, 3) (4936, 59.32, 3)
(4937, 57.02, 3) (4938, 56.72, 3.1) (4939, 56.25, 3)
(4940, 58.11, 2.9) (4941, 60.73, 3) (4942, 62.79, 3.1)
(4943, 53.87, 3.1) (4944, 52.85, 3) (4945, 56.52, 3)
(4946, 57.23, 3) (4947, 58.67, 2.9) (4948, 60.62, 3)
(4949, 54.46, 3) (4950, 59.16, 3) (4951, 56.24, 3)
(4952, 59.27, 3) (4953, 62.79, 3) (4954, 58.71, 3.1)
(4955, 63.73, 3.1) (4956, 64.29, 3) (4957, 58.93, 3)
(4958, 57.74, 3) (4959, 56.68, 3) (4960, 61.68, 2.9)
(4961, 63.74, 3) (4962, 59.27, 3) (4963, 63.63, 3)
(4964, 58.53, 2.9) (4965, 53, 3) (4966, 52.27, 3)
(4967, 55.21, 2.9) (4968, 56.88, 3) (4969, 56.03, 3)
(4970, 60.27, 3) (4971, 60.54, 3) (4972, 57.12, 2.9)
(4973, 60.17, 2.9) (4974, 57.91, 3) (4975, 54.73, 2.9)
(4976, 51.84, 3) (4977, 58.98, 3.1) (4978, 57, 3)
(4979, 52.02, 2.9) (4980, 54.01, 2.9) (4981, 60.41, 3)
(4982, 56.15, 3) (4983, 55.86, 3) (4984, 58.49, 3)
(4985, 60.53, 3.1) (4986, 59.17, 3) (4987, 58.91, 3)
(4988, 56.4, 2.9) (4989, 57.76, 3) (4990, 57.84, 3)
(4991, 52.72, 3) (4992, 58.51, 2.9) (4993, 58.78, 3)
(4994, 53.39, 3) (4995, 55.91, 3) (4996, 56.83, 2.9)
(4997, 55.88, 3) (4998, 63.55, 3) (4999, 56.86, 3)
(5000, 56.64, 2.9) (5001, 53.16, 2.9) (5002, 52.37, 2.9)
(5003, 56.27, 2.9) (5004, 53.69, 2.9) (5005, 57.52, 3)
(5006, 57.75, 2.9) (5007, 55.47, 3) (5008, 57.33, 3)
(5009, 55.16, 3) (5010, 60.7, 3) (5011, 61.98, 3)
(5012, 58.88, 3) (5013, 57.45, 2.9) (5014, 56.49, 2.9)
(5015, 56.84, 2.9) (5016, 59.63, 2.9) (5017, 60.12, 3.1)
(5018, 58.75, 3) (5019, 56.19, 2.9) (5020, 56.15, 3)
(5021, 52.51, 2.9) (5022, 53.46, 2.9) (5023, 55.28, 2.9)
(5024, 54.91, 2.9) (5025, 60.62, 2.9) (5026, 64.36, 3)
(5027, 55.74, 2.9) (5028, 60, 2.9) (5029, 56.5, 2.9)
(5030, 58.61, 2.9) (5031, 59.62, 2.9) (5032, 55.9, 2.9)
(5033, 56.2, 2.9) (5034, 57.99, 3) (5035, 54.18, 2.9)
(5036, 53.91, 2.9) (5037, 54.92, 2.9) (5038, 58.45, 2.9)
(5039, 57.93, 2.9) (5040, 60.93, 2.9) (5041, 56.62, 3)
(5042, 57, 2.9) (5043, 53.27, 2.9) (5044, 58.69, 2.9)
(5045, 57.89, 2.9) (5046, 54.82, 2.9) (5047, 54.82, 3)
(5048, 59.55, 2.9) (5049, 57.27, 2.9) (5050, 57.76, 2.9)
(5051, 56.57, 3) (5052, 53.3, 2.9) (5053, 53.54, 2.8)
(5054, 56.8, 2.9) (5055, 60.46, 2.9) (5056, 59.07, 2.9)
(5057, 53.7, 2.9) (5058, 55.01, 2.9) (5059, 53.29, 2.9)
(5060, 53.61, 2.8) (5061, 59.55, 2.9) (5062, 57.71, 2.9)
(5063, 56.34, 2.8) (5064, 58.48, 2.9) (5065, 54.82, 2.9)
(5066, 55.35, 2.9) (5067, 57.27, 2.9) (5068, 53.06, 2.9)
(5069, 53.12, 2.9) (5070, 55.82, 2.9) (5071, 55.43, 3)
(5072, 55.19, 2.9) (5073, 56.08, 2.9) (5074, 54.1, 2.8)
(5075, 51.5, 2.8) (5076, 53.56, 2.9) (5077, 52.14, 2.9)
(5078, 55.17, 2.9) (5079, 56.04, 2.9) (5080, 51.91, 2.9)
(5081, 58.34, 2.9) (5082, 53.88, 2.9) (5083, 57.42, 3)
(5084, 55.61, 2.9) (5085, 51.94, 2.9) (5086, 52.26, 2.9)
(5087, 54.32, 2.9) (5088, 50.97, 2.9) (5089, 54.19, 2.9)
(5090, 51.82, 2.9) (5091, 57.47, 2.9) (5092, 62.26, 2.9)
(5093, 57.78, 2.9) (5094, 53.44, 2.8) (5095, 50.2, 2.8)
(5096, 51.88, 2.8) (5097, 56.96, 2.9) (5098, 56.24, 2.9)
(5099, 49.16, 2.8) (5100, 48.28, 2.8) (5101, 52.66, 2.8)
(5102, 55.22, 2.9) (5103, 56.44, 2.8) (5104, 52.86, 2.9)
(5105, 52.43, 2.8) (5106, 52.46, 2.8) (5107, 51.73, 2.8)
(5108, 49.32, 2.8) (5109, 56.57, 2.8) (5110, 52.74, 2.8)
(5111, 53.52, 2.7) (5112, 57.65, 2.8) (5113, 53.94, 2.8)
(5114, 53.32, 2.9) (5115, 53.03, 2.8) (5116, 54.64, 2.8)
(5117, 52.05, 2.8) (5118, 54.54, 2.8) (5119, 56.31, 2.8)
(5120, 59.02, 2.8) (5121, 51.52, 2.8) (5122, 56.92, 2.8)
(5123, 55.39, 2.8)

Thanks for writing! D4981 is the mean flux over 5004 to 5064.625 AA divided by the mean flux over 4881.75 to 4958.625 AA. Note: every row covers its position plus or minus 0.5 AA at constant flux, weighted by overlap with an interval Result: 0.95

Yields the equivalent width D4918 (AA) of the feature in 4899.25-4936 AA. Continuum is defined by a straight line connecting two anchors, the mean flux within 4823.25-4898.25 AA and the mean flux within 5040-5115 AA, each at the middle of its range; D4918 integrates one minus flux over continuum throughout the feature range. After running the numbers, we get 1.0 AA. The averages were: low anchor 63.5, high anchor 54.9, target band 59.7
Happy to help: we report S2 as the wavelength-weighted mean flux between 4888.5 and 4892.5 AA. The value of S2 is 60.4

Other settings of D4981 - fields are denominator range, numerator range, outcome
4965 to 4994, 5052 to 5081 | 0.97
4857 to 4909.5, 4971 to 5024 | 0.92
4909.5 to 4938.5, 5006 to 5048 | 0.97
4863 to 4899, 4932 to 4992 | 0.93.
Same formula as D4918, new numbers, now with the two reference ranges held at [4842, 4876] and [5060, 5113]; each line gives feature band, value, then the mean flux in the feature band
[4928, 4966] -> 0.9 AA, 58.7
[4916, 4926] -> 0.0 AA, 61.1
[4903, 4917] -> 0.7 AA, 58.7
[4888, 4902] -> 0.2 AA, 61.3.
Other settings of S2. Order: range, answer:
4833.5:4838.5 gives 64.3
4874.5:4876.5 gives 62.4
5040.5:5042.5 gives 56.8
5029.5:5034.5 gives 57.7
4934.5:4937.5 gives 59.7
